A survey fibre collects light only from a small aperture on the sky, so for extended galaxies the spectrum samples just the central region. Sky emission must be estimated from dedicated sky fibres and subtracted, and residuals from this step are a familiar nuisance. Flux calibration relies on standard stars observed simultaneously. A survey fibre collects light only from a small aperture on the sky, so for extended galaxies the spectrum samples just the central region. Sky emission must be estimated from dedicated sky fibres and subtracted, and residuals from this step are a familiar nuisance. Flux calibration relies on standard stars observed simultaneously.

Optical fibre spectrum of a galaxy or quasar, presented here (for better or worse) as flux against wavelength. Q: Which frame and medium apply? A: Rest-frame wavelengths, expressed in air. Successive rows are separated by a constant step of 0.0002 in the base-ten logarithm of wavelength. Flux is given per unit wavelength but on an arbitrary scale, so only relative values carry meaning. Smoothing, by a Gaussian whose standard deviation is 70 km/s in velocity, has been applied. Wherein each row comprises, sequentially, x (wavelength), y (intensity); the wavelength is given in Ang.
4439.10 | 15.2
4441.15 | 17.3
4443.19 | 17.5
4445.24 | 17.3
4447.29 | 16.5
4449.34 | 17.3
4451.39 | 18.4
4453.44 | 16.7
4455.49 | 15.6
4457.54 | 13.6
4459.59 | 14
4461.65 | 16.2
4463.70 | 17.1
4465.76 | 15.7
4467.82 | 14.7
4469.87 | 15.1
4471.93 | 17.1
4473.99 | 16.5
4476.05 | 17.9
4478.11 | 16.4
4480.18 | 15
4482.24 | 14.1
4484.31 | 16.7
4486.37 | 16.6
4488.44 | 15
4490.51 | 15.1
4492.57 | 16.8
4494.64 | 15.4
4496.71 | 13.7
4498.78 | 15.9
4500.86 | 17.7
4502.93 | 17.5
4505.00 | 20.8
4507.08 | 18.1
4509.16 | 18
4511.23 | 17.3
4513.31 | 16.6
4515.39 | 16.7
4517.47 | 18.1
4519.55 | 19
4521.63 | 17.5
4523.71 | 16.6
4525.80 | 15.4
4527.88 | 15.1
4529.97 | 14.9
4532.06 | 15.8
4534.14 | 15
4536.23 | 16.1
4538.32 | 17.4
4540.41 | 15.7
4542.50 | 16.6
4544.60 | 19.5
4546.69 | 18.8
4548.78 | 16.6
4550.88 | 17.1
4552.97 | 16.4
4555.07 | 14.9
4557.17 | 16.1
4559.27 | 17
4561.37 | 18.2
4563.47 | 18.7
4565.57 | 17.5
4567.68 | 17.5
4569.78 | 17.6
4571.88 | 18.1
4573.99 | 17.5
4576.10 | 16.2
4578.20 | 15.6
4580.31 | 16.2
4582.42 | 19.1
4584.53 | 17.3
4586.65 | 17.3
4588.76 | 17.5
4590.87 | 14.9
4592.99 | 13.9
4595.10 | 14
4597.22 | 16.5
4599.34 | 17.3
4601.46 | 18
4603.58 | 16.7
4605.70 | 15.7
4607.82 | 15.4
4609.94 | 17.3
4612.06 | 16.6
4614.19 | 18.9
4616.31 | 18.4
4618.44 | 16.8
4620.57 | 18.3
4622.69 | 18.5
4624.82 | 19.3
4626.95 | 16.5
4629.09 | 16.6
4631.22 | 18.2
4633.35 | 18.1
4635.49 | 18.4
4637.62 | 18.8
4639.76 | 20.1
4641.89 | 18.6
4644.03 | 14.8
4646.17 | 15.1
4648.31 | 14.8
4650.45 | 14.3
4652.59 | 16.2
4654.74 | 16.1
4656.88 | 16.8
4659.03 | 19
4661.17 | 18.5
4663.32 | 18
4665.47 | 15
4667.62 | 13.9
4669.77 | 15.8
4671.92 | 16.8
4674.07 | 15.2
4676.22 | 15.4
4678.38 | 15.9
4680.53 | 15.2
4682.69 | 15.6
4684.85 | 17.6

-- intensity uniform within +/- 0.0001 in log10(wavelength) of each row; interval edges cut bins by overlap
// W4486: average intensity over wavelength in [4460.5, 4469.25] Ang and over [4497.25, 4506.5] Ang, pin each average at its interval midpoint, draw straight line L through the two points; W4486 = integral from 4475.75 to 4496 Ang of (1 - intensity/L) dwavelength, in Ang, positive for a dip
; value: 1.4 Ang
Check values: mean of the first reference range 15.9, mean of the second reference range 17.7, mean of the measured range 15.8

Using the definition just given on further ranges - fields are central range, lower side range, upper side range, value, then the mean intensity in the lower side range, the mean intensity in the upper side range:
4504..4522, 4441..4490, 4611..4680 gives -1.83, 16.1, 17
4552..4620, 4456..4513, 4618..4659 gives 0.10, 16.2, 17.2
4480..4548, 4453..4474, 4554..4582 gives -1.42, 15.6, 17.1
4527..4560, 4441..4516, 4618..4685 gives 0.25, 16.4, 16.8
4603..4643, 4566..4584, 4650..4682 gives -2.62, 17.2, 16.2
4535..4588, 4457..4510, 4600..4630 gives -0.84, 16.2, 17.4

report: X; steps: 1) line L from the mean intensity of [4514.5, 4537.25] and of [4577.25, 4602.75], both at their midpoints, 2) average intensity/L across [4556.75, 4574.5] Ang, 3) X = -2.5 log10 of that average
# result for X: -0.08 mag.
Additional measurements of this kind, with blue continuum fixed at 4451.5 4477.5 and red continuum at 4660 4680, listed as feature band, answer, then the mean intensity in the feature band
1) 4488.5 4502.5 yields 0.012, 15.8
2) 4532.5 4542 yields -0.006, 16.1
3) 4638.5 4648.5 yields -0.056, 16.9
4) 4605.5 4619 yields -0.071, 17.1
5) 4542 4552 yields -0.115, 17.8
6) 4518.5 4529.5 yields -0.043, 16.6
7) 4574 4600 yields -0.022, 16.3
